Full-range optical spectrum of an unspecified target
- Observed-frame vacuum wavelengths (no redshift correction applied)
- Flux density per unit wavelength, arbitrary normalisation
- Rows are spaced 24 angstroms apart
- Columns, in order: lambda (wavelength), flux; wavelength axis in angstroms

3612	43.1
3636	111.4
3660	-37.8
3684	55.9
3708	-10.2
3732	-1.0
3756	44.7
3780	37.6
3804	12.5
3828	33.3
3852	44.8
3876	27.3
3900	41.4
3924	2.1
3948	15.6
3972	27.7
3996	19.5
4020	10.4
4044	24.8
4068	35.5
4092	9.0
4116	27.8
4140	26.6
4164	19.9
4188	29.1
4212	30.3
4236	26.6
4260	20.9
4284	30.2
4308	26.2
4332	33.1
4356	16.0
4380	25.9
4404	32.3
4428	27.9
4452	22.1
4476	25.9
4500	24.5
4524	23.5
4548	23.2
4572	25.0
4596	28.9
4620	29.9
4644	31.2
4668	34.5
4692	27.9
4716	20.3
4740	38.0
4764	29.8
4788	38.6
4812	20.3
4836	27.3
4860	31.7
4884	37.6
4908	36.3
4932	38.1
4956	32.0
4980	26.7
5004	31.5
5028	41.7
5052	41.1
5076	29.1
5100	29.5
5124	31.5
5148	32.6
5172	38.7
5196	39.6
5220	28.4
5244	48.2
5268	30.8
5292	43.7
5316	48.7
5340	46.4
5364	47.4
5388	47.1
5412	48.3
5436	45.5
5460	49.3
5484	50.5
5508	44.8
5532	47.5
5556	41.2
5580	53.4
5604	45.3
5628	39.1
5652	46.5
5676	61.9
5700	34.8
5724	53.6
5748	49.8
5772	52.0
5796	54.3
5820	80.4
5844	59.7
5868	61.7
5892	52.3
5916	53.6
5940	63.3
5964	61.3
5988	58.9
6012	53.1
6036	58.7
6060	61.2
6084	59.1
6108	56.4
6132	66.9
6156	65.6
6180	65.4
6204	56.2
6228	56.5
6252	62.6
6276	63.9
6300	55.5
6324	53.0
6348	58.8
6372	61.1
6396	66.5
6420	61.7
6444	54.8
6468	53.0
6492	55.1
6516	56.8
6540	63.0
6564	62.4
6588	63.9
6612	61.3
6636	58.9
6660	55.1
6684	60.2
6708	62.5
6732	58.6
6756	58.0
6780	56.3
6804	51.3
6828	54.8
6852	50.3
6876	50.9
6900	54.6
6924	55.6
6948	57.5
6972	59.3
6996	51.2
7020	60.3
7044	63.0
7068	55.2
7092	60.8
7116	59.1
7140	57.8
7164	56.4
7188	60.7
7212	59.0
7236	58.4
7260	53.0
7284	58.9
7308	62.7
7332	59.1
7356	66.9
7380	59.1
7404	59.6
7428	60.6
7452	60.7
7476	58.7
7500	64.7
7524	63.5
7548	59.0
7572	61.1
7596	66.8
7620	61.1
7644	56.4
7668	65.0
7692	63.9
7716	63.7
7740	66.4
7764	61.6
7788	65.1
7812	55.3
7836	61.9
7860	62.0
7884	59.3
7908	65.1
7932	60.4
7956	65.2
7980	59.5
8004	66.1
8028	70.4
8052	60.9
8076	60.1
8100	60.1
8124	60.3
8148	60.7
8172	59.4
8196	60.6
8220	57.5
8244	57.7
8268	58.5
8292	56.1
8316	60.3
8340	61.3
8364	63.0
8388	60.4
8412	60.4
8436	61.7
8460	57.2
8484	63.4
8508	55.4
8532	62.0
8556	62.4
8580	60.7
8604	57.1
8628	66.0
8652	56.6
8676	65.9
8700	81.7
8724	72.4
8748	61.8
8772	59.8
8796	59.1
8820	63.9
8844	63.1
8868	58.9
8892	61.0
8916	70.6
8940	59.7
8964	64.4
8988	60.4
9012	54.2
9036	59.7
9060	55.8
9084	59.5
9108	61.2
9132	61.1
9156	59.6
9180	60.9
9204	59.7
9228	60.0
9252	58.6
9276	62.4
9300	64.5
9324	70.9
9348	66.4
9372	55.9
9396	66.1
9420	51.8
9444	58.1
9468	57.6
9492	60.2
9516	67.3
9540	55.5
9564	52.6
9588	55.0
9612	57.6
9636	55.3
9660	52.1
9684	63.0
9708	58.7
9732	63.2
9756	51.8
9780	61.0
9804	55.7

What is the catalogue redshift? 0.326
